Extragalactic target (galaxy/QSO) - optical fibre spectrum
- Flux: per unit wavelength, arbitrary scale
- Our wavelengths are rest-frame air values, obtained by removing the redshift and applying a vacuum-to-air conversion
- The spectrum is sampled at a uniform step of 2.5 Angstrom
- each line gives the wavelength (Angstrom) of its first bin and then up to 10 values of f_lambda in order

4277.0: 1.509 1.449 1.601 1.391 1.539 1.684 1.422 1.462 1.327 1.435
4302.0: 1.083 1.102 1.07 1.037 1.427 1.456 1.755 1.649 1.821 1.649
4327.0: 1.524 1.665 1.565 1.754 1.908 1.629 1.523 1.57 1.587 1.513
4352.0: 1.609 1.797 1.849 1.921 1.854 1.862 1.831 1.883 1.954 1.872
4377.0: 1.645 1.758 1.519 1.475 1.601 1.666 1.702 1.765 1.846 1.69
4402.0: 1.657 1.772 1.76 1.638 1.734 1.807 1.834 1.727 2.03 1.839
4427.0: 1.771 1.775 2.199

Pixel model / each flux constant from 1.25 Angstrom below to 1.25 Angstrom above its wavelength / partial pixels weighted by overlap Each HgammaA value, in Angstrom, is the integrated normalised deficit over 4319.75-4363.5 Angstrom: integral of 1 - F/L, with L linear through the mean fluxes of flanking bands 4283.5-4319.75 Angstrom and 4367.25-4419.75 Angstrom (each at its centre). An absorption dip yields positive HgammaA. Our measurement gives -4.48 Angstrom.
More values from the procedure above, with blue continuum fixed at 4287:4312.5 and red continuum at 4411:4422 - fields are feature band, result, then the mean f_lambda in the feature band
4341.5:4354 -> -0.5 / 1.58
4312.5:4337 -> -4.1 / 1.66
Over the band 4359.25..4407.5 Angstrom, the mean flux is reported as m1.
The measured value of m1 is 1.75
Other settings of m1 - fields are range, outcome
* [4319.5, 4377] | 1.73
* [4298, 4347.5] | 1.51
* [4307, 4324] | 1.5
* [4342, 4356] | 1.61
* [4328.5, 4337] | 1.7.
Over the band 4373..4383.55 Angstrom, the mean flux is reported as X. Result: 1.7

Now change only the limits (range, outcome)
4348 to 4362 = 1.75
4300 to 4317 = 1.25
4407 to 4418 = 1.75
